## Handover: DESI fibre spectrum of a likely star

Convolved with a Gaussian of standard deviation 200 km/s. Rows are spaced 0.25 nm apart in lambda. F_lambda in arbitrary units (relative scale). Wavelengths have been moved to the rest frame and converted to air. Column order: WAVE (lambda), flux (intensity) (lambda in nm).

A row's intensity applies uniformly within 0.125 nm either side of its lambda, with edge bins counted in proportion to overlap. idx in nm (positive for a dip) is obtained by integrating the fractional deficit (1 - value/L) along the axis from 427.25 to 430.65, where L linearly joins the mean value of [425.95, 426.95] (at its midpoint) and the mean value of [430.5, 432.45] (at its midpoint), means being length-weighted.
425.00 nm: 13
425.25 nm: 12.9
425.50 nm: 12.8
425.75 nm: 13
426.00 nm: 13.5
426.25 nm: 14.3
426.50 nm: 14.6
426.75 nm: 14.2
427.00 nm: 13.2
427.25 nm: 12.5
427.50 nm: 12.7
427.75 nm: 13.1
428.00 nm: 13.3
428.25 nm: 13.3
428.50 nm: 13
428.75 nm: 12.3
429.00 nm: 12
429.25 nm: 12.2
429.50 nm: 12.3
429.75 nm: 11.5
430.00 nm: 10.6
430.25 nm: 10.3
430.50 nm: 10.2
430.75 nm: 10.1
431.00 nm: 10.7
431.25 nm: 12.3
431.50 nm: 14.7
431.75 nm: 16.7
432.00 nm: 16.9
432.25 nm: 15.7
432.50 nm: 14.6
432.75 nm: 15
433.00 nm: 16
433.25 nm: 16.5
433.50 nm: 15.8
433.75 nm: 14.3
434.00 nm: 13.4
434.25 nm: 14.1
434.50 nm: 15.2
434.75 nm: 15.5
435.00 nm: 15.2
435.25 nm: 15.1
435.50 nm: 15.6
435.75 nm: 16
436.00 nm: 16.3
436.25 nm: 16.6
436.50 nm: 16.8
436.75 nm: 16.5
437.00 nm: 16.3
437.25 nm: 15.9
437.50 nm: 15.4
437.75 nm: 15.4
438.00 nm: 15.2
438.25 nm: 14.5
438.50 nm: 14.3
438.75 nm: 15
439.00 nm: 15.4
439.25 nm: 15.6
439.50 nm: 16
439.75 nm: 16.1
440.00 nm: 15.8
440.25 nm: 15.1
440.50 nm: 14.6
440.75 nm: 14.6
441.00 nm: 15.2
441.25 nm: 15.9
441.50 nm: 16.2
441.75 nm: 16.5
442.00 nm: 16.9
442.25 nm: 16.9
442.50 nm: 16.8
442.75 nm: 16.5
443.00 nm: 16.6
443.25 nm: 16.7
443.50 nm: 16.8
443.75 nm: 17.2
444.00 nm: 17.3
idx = 0.45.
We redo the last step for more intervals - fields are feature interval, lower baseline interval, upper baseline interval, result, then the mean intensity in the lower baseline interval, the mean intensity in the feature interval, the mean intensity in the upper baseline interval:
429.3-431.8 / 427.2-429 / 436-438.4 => 0.34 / 12.8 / 11.8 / 15.9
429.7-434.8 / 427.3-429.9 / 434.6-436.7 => 0.18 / 12.5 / 13.8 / 15.9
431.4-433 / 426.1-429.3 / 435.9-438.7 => -0.14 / 13.2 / 15.6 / 15.7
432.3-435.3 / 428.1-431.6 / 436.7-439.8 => -0.35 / 11.8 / 15.1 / 15.5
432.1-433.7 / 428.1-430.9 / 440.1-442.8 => -0.34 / 11.6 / 15.6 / 15.9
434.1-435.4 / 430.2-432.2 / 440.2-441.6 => -0.11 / 12.9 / 15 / 15.3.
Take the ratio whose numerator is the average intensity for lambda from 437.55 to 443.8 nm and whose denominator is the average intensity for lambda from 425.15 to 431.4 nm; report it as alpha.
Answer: 1.27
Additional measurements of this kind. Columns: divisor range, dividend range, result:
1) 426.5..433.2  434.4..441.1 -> 1.18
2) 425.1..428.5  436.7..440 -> 1.16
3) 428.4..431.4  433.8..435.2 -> 1.28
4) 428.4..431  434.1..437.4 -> 1.38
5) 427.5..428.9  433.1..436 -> 1.17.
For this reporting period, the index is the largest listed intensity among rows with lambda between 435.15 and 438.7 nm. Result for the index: 16.8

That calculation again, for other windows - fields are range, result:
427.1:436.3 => 16.9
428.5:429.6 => 13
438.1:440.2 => 16.1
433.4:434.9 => 15.8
